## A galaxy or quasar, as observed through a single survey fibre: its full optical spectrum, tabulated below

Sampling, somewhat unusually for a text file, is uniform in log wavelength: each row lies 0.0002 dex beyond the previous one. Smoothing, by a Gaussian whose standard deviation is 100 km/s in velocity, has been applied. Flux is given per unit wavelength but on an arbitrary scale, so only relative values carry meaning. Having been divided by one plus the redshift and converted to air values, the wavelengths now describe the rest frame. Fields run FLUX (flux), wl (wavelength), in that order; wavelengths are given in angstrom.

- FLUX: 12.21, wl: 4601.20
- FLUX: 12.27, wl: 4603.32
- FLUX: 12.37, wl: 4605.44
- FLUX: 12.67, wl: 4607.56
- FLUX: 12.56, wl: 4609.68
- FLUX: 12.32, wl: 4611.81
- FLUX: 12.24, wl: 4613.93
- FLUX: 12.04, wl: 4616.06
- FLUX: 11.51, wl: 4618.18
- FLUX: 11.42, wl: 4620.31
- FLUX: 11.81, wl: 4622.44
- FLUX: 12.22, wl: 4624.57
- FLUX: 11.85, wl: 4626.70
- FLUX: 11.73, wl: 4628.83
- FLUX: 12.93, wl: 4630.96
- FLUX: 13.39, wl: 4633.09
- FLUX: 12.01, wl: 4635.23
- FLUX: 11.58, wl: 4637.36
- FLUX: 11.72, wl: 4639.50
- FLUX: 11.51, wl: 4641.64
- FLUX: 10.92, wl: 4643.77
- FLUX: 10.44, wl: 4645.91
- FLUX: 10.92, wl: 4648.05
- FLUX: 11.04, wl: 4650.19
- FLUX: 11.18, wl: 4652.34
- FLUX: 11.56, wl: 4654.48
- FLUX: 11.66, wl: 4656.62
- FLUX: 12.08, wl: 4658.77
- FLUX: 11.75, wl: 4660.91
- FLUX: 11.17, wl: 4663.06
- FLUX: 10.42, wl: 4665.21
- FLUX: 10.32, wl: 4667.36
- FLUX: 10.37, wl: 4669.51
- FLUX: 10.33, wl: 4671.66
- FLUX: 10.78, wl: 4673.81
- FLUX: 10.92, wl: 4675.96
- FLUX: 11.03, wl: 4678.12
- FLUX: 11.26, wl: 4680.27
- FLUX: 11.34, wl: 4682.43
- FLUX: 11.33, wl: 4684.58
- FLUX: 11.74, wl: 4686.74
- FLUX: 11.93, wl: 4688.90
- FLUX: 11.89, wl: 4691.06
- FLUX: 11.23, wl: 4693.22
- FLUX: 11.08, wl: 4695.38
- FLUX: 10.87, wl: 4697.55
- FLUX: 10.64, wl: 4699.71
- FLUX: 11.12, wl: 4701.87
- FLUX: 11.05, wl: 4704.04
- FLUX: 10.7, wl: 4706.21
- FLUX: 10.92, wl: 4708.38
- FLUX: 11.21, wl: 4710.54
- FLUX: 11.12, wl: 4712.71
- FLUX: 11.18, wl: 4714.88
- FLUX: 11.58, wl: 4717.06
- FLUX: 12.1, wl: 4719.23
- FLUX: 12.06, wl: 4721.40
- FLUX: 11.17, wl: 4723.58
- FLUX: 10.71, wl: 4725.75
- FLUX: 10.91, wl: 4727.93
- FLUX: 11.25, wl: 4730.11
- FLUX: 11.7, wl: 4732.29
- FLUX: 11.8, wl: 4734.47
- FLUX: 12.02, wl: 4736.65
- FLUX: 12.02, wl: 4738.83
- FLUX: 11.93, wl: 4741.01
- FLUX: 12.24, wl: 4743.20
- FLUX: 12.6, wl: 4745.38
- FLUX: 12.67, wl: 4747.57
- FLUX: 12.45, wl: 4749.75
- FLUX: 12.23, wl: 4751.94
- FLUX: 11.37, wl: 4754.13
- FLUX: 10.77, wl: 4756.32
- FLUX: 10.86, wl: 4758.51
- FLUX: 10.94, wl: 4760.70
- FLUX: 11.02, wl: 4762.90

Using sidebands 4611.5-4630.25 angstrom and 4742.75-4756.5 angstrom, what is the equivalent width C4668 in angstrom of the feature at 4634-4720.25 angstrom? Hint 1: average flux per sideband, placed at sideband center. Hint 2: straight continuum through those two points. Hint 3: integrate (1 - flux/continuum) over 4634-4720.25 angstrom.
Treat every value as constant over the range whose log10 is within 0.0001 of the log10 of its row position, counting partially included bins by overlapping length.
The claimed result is 5.75 angstrom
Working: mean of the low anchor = 11.9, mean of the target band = 11.2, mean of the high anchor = 12.1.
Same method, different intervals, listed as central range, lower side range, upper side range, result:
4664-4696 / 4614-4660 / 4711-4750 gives 1.8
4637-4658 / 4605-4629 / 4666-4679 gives 0.0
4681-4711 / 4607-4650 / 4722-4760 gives 1.4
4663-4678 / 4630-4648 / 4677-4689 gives 1.2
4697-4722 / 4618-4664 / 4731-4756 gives 1.5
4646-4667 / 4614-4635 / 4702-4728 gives 1.0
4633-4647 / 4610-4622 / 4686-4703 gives 0.3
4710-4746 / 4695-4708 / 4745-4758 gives -0.5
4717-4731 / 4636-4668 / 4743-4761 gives 0.3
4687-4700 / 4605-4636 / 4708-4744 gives 0.4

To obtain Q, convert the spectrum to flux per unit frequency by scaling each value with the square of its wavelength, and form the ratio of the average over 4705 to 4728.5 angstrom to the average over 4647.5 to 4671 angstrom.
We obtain 1.04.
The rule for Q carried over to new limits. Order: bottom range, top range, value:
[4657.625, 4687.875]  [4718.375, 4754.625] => 1.10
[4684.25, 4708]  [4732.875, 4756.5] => 1.10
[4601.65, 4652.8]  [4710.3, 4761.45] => 1.03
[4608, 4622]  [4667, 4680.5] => 0.91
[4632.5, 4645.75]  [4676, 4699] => 0.99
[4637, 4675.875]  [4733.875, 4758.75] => 1.12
